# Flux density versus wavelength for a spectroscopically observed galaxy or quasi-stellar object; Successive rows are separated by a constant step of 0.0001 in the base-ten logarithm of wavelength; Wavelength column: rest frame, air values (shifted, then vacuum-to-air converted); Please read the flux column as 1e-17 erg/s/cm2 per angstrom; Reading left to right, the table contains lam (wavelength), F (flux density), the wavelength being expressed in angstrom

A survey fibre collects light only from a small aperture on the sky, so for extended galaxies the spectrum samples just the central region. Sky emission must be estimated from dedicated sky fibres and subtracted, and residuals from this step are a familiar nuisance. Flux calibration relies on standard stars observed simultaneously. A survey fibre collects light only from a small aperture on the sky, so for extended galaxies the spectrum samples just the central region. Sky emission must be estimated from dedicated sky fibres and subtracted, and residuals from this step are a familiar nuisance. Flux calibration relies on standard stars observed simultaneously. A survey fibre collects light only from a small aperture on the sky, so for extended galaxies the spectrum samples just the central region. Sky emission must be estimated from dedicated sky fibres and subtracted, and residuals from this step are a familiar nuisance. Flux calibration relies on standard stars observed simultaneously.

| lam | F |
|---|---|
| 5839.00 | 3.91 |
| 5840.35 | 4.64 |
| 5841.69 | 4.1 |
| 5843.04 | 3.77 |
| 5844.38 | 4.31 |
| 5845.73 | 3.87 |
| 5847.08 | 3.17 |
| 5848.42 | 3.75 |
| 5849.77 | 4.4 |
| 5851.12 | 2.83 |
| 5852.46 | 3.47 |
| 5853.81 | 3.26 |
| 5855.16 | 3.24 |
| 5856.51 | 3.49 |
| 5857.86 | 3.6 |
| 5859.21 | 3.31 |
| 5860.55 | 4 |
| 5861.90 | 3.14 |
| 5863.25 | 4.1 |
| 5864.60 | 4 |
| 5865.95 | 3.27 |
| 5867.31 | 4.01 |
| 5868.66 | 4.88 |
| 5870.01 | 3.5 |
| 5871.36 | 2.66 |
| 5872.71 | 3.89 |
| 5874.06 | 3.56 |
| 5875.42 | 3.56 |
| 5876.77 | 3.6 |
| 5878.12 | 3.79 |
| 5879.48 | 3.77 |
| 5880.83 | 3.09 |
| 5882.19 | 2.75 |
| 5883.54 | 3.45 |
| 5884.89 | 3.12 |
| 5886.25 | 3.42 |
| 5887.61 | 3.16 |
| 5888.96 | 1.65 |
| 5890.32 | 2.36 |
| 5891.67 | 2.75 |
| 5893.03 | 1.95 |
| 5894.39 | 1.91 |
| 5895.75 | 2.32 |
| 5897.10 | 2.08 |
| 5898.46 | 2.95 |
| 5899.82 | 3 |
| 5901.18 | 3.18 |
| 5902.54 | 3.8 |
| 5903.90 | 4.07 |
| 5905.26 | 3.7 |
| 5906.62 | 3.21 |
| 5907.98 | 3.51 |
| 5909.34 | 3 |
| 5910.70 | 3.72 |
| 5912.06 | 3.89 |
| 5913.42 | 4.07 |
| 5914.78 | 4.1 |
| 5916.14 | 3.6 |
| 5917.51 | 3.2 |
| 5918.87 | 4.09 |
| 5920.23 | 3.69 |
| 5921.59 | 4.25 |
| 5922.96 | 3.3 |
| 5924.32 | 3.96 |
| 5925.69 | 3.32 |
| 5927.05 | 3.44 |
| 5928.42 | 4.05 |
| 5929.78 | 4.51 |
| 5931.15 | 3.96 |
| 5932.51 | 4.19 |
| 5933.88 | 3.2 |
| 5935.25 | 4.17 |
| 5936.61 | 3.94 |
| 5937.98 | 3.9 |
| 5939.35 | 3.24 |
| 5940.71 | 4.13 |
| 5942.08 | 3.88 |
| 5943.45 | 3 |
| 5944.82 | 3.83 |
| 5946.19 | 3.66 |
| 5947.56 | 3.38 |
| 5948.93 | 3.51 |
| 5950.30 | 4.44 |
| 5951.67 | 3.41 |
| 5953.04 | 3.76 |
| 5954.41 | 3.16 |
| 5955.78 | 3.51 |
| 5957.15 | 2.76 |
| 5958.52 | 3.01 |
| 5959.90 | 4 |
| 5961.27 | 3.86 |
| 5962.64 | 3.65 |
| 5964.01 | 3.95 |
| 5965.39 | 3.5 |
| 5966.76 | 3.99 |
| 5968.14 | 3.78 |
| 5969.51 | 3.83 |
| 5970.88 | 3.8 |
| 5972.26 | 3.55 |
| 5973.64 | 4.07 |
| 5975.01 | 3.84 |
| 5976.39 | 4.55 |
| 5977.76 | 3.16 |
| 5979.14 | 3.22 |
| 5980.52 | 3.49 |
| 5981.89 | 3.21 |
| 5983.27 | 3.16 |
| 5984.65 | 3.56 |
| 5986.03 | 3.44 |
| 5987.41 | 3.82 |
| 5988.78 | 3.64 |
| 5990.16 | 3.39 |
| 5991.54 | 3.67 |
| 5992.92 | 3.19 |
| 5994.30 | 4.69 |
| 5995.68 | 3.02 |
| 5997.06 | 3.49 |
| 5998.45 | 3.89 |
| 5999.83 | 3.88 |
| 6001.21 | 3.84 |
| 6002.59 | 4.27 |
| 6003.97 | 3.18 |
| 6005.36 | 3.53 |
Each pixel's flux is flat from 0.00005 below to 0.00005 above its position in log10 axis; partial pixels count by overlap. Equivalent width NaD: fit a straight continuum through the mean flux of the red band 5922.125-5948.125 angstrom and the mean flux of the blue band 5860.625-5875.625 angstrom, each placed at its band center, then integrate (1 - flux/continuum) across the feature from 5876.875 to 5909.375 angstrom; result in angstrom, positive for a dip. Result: 6.2 angstrom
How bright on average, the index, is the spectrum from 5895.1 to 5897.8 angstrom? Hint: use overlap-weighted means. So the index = 2.21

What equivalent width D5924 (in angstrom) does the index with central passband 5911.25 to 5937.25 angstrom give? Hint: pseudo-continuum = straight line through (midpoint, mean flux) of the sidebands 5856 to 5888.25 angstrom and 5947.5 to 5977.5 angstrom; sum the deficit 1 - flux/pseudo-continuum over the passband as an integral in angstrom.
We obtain -1.47 angstrom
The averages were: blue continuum 3.55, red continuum 3.7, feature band 3.84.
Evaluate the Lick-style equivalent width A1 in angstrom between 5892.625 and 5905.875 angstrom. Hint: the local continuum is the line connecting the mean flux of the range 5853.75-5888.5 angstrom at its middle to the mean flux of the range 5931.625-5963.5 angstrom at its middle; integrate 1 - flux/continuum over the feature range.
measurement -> 2.4 angstrom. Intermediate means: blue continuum 3.52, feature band 2.91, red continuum 3.64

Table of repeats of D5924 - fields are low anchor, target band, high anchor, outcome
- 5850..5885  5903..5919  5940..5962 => -0.5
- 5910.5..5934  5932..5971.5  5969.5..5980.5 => 1.1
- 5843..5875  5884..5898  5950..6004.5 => 4.4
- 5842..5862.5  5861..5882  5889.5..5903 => -3.2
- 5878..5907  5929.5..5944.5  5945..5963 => -1.9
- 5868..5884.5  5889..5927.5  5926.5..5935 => 5.0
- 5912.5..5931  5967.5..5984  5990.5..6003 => 0.6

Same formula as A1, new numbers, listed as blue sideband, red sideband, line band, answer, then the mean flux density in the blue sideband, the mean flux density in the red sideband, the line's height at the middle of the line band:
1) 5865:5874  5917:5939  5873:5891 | 2.6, 3.7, 3.82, 3.73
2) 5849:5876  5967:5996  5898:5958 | -0.5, 3.61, 3.64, 3.62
